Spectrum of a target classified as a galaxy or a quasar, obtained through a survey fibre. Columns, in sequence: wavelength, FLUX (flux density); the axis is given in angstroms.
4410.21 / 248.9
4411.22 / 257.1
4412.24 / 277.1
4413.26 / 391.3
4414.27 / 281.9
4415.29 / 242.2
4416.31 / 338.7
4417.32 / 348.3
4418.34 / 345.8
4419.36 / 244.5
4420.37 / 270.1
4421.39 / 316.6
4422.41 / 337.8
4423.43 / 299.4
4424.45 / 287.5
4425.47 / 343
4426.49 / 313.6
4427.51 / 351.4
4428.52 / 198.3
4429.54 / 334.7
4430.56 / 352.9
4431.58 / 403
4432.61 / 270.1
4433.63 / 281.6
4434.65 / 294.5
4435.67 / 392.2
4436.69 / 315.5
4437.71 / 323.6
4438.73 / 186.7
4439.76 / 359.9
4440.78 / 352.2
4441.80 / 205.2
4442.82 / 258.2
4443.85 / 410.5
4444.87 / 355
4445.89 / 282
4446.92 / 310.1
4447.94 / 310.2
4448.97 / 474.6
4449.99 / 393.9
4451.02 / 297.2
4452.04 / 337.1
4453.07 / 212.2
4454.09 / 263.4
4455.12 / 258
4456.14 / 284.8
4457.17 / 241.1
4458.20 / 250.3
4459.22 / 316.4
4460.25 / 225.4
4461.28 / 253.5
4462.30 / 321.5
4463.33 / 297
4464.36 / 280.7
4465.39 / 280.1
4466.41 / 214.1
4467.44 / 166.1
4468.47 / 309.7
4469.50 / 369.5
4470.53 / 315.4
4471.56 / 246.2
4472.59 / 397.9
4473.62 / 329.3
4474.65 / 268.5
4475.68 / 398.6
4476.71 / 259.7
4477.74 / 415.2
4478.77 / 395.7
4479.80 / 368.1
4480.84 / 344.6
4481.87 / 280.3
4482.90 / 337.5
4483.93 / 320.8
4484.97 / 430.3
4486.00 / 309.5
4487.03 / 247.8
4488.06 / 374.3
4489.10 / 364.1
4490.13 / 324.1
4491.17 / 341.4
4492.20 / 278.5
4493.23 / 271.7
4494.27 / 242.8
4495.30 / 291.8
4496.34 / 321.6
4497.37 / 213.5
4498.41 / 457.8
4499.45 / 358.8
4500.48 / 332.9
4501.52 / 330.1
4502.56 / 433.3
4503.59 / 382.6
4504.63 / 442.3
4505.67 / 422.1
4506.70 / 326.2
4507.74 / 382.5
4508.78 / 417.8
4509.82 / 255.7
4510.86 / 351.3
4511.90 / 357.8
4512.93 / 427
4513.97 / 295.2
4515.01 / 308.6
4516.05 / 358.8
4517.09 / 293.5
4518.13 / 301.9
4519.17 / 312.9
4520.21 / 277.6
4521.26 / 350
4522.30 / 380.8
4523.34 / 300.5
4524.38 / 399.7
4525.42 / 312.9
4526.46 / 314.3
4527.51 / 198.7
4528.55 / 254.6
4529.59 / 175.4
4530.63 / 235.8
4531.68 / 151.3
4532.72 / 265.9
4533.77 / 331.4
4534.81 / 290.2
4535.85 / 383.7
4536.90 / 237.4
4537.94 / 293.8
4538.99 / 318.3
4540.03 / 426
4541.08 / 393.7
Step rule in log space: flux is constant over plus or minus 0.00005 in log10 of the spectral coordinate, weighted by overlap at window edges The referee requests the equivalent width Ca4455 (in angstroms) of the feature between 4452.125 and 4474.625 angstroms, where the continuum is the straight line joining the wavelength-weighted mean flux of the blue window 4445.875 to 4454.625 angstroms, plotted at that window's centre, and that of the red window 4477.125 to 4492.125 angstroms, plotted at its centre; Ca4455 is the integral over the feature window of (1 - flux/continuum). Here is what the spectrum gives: 3.5 angstroms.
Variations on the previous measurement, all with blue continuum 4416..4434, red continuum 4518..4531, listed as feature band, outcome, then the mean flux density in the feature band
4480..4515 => -4.9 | 341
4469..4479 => -1.1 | 338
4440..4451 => -0.9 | 334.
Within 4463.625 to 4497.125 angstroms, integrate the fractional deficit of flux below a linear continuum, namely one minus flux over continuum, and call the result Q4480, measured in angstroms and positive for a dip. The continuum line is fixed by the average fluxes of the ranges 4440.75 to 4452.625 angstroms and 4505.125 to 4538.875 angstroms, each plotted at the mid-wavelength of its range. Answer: 0.8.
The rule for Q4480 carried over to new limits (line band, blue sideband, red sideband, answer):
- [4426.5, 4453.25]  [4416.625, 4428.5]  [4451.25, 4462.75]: -2.7 angstroms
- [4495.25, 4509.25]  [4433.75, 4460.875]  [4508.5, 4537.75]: -2.9 angstroms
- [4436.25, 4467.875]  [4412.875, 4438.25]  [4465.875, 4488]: 2.6 angstroms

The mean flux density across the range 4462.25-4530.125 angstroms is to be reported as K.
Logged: 325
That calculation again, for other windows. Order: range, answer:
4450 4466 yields 278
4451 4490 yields 305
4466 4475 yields 292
